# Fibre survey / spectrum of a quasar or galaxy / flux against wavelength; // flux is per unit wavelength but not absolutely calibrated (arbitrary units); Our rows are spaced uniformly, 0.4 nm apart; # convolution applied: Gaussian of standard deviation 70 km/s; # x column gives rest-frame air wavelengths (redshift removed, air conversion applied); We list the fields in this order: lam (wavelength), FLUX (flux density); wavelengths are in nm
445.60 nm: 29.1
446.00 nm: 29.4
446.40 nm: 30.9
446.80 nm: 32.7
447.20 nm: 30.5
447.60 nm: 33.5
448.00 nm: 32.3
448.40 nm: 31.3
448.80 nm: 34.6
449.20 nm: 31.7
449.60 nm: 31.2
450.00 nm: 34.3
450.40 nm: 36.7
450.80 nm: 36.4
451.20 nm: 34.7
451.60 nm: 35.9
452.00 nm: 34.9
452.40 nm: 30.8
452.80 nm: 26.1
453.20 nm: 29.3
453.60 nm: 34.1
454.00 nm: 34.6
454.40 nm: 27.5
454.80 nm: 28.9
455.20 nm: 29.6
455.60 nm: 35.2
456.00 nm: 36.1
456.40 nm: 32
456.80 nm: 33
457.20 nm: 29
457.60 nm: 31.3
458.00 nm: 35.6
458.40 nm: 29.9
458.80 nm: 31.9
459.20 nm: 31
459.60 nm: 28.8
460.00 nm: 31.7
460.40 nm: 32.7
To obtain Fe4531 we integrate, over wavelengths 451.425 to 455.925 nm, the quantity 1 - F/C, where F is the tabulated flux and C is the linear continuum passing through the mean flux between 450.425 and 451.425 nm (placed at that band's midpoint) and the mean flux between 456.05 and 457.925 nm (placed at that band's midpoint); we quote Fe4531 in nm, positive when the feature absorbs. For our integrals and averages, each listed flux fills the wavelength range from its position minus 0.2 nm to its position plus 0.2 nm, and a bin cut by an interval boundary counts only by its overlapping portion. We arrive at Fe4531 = 0.32 nm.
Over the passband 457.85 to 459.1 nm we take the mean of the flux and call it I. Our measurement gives 32.2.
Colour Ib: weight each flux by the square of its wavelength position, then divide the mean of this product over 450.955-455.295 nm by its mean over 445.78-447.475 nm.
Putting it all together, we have 1.05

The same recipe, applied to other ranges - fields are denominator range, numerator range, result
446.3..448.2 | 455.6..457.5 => 1.06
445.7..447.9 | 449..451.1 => 1.10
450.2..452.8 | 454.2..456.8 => 0.94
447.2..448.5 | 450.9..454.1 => 1.03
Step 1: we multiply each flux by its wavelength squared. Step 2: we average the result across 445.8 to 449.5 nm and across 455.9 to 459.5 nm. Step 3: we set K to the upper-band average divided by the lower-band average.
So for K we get 1.05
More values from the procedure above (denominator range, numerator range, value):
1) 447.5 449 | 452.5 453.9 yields 0.94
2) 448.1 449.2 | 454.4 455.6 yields 0.94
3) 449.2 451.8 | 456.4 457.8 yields 0.93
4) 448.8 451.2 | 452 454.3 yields 0.93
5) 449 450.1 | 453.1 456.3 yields 1.02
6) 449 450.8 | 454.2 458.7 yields 0.96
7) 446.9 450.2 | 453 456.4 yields 1.01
